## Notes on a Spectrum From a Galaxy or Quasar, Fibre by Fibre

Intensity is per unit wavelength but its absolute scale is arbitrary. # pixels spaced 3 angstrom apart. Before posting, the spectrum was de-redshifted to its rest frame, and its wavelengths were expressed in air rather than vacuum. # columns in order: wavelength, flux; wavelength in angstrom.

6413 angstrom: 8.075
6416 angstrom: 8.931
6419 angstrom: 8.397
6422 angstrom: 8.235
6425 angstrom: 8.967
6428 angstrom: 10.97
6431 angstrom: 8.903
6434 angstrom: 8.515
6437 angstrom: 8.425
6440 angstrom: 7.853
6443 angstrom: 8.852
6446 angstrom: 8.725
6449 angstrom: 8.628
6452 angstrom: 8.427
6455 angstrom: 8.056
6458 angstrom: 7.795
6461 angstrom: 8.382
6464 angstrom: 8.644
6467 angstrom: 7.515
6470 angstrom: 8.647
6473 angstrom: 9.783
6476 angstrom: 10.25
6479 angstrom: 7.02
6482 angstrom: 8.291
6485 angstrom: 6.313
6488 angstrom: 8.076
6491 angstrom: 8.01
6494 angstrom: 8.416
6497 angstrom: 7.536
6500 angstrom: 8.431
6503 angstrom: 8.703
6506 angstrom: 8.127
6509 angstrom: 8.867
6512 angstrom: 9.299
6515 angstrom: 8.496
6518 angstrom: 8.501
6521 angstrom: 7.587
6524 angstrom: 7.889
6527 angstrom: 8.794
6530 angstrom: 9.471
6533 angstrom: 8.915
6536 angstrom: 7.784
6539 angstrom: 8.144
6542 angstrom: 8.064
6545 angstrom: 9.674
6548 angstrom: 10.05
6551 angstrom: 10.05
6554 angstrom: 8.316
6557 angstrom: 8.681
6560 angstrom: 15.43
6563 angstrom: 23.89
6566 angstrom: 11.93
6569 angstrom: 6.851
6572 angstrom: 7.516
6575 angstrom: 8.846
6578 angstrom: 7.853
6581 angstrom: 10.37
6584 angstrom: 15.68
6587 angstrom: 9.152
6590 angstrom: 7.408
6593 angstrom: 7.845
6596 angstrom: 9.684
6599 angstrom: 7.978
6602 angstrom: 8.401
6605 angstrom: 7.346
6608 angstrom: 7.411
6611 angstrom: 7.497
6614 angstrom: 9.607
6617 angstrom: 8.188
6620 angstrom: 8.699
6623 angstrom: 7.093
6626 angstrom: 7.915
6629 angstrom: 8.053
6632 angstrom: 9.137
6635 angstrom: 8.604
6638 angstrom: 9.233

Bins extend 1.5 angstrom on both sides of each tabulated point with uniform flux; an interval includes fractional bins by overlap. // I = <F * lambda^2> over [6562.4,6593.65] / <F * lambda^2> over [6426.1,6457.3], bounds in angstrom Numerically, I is 1.24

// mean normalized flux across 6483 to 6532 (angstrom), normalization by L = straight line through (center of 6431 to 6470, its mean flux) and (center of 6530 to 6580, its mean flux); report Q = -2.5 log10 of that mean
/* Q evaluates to 0.13 mag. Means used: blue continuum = 8.35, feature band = 8.29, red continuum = 10.1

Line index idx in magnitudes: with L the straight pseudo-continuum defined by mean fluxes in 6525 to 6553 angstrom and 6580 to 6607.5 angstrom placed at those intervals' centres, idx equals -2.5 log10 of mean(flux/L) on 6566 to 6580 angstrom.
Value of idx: 0.10 mag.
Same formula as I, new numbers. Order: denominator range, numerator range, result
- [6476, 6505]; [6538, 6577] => 1.35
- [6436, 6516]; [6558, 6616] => 1.24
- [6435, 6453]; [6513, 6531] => 1.02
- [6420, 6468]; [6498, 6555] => 1.04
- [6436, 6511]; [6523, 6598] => 1.23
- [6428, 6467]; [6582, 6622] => 1.09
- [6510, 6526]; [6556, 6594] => 1.33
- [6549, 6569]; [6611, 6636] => 0.68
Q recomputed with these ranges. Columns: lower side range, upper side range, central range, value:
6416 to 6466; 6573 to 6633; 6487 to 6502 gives 0.068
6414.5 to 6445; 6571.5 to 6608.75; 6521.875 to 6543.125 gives 0.060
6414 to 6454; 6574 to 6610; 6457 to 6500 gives 0.077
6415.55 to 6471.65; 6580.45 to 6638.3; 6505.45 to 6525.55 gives 0.029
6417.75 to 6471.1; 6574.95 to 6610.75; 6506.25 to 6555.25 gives 0.007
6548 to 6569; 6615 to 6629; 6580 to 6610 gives 0.100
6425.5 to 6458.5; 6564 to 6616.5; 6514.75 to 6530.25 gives 0.063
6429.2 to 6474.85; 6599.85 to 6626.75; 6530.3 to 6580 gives -0.228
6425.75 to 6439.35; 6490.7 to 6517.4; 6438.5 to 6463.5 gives 0.074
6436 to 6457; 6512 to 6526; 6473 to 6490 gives 0.025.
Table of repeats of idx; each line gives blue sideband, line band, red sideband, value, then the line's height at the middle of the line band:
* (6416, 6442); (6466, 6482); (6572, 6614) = 0.02 mag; 8.81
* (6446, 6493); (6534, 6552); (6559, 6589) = 0.19 mag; 10.6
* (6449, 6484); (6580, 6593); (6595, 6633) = -0.25 mag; 8.24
